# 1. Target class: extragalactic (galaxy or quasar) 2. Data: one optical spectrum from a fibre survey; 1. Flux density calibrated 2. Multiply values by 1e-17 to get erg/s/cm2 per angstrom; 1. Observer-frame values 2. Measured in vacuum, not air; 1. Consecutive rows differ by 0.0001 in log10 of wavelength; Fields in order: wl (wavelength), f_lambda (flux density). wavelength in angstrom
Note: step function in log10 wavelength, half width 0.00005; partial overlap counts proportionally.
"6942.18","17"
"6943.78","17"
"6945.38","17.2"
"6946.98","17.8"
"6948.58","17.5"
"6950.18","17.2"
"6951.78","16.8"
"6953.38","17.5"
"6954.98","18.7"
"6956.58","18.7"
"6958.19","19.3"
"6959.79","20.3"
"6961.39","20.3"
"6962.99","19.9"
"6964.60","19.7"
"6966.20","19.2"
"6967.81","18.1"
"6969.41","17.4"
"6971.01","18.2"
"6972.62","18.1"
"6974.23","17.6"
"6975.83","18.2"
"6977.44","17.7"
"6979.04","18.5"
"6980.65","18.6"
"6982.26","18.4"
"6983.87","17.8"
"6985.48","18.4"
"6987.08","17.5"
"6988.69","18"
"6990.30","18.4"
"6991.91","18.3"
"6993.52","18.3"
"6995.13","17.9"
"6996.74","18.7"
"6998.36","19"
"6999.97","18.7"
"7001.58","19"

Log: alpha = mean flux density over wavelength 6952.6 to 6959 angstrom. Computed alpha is 18.5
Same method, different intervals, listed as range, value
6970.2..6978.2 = 18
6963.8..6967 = 19.5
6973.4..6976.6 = 17.9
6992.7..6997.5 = 18.3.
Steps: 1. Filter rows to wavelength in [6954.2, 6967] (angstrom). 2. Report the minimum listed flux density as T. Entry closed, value 18.7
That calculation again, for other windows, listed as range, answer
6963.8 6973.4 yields 17.4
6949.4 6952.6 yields 16.8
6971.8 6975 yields 17.6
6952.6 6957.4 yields 17.5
